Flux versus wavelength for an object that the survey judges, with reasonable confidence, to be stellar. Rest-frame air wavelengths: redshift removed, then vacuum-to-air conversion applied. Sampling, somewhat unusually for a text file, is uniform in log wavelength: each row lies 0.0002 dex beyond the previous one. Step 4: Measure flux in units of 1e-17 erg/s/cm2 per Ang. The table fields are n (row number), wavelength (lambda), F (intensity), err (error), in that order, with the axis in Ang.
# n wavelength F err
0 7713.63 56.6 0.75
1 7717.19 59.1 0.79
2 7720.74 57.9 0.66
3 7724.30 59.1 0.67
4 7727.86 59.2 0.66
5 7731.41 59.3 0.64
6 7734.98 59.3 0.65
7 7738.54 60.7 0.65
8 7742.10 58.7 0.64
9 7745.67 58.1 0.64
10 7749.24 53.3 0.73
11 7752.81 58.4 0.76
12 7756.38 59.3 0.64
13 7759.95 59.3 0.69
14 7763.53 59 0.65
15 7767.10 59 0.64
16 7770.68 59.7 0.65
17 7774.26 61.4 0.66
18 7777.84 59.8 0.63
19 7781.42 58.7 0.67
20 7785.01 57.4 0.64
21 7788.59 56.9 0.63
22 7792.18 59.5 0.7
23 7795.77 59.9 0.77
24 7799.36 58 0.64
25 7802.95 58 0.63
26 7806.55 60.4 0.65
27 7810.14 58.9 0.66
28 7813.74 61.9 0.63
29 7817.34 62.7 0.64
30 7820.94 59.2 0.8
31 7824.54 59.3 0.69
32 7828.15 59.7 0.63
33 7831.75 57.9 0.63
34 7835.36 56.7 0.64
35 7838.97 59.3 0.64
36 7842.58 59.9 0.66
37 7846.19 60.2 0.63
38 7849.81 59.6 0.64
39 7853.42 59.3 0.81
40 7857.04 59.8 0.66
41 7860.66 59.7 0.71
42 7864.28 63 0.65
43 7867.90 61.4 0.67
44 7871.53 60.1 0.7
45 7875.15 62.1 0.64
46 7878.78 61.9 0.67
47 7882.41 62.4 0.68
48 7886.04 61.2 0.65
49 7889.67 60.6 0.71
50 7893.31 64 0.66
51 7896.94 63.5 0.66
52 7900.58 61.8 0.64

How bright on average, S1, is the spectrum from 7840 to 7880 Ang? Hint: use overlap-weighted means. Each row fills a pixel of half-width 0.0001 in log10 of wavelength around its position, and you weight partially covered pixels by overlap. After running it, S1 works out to 60.6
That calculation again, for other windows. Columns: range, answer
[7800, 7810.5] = 59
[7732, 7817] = 59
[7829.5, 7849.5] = 58.9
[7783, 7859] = 59.3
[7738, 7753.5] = 57.6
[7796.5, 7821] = 59.9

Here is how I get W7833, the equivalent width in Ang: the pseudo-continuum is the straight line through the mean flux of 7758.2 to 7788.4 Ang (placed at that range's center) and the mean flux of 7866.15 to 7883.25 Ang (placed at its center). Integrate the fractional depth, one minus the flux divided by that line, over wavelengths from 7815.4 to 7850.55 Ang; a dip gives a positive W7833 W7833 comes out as 0.6 Ang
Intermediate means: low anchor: 59.2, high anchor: 61.5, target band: 59.4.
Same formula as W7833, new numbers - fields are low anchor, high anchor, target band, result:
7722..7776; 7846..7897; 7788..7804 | 0.3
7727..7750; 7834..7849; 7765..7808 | -0.2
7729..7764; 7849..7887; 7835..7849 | 0.3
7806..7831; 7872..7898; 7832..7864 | 0.9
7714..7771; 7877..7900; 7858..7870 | 0.1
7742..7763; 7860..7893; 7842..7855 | 0.2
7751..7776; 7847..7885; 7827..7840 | 0.5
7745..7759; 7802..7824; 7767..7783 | -0.4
